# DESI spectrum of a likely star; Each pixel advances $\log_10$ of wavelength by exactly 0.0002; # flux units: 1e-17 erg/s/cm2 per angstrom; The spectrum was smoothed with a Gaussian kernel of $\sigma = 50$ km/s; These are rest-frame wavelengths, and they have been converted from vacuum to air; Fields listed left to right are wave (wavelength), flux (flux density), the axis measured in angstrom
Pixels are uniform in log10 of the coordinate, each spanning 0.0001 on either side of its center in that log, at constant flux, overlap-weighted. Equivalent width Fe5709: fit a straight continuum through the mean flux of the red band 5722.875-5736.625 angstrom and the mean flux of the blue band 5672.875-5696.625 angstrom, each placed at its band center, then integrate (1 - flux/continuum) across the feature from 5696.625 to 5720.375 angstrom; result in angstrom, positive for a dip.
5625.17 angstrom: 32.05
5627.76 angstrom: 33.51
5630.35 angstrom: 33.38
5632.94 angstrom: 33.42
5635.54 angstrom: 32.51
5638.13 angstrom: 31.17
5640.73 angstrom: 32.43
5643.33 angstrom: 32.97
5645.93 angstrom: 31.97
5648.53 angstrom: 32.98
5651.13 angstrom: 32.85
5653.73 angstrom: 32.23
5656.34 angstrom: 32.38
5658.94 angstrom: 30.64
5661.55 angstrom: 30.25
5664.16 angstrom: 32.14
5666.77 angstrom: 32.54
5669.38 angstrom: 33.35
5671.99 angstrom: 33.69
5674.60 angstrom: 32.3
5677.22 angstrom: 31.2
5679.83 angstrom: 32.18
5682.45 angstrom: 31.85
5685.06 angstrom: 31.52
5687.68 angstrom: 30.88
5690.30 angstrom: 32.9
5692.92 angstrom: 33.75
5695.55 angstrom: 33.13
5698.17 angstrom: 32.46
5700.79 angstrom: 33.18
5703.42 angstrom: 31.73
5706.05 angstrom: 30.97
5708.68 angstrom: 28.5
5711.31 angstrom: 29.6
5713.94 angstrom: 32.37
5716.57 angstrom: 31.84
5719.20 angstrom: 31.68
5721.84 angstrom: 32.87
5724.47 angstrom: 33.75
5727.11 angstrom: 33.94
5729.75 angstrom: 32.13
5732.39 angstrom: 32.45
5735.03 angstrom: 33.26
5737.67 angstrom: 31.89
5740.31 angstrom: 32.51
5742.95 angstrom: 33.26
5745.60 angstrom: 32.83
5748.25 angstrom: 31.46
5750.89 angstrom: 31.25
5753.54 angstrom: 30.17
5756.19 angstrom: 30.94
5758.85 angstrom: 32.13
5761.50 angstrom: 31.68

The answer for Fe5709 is 0.9 angstrom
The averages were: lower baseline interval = 32.2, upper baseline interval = 33.1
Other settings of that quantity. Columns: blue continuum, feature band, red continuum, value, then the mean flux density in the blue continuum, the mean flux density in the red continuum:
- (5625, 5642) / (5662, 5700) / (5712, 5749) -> 0.3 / 32.7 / 32.6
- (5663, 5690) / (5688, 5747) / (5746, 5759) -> -1.2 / 32.2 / 31.2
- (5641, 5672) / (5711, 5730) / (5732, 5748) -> 0.1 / 32.3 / 32.6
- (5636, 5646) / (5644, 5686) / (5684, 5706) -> 0.2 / 32.2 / 32.4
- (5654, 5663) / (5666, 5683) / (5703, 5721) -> -0.7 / 31.2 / 31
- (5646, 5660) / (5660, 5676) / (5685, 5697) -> 0.0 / 32.2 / 32.5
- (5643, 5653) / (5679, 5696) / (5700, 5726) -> -0.1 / 32.7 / 31.6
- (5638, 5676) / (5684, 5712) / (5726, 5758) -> 0.4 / 32.3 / 32.2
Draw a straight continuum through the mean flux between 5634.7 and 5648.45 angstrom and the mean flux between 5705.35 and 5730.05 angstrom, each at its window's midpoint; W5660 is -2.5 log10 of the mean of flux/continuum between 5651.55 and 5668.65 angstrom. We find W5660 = 0.012 mag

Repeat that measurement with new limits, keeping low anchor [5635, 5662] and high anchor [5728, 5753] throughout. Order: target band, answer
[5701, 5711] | 0.06 mag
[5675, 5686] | 0.01 mag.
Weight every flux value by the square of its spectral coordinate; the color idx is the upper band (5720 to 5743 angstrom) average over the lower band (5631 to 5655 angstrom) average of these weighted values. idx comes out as 1.04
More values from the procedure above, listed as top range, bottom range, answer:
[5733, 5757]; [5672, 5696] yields 1.01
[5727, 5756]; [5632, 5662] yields 1.03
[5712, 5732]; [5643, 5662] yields 1.04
